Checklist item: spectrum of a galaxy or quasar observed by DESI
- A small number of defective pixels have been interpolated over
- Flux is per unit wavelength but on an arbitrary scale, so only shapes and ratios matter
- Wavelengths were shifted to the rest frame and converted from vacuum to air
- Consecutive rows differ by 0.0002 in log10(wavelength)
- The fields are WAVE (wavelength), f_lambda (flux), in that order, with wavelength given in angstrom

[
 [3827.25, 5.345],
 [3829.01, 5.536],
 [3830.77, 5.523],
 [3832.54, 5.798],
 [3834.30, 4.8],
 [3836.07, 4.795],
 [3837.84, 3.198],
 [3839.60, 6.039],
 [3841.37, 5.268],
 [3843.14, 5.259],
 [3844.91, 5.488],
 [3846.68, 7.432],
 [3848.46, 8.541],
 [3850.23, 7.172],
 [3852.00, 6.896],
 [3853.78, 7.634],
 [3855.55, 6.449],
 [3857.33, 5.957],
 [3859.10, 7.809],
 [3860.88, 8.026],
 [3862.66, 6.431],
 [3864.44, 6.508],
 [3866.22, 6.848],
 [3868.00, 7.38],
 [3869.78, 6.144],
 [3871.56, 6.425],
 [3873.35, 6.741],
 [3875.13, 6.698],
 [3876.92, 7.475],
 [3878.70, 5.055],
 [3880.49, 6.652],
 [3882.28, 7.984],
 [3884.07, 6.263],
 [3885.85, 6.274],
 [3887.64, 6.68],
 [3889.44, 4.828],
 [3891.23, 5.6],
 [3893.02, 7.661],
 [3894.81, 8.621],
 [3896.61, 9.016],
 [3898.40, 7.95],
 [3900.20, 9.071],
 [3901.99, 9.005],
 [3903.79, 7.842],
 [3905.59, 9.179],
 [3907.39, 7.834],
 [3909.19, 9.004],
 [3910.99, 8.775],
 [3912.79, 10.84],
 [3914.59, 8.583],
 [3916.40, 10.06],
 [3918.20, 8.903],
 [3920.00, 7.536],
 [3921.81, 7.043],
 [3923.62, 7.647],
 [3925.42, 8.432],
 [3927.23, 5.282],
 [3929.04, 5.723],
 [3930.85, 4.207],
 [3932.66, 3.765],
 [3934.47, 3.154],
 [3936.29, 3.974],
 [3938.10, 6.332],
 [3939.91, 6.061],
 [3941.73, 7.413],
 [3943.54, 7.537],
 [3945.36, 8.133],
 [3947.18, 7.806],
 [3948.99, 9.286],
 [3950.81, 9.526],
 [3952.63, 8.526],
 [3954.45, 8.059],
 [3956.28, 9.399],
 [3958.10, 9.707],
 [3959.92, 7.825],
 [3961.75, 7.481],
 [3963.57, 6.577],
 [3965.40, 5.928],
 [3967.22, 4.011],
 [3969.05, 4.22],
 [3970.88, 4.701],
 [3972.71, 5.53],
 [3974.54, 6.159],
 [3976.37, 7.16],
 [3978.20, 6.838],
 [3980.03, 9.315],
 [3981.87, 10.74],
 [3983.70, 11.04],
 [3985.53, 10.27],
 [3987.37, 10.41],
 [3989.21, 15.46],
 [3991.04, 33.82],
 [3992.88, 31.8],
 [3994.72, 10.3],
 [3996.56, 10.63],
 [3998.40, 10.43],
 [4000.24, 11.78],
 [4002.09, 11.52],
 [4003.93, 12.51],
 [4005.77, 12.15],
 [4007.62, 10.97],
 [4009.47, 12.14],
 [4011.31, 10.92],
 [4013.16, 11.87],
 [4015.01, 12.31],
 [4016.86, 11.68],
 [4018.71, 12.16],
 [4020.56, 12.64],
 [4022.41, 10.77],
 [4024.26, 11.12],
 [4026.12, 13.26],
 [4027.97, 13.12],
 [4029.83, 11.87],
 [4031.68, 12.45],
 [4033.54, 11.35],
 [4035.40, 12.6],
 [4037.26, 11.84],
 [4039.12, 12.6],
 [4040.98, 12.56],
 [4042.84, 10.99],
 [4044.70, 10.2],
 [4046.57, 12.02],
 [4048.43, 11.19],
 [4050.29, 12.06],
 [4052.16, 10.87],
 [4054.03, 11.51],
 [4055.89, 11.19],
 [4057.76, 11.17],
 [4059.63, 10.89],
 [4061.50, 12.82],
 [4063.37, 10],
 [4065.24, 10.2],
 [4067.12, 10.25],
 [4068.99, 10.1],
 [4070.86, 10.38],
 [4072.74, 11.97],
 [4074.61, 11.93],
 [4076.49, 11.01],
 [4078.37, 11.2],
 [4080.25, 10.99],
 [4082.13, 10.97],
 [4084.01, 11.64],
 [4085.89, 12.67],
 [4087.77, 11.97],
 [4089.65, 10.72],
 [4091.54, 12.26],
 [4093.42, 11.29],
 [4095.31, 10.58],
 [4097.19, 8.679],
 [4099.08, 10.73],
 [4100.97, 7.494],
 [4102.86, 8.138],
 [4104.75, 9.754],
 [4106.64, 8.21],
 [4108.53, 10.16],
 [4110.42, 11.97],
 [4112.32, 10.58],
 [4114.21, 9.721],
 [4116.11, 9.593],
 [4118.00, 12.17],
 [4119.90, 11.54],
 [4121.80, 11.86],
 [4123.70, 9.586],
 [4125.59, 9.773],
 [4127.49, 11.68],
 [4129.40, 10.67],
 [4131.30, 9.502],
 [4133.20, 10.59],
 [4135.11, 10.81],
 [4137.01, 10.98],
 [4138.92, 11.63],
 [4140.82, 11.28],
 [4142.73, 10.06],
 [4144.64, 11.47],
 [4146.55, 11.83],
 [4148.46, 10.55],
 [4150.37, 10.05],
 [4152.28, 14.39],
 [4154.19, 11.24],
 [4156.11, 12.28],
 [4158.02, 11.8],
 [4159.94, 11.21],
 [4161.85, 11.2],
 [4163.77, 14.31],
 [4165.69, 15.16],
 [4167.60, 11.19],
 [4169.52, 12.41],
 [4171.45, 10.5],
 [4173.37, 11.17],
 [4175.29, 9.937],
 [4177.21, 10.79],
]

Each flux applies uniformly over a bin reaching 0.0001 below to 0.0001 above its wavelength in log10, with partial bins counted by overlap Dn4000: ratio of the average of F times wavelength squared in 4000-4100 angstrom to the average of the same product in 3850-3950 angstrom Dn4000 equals 1.7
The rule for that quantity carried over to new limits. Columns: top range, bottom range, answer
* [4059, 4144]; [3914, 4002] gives 1.29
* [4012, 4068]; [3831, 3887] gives 1.98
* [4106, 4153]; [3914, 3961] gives 1.63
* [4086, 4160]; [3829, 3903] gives 1.84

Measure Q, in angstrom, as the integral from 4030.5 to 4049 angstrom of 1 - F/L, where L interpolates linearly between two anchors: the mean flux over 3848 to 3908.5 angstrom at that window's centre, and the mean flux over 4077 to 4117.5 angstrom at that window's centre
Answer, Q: -4.2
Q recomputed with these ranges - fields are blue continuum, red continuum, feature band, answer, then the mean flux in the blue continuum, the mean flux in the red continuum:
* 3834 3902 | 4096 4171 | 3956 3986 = 3.5 angstrom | 6.71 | 10.9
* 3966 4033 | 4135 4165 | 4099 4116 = 3.0 angstrom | 11.6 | 11.6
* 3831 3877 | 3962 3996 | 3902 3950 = 8.0 angstrom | 6.4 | 10.7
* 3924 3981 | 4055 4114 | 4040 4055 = -2.9 angstrom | 6.72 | 10.7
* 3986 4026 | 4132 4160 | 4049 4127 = 9.7 angstrom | 13.6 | 11.3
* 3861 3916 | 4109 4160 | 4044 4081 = -4.1 angstrom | 7.48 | 11.1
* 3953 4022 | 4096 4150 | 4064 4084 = -0.7 angstrom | 10.8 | 10.4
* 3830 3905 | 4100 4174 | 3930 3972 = 7.1 angstrom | 6.71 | 11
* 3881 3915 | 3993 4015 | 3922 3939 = 6.9 angstrom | 7.93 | 12.2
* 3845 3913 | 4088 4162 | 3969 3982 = 2.9 angstrom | 7.33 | 10.7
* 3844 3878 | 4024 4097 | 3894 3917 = -2.7 angstrom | 6.94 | 11.5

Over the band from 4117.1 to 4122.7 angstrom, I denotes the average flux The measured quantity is 11.8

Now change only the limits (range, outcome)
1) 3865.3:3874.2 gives 6.71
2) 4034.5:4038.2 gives 12.2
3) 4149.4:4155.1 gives 11.9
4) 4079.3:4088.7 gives 11.6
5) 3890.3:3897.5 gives 7.71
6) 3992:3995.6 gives 21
